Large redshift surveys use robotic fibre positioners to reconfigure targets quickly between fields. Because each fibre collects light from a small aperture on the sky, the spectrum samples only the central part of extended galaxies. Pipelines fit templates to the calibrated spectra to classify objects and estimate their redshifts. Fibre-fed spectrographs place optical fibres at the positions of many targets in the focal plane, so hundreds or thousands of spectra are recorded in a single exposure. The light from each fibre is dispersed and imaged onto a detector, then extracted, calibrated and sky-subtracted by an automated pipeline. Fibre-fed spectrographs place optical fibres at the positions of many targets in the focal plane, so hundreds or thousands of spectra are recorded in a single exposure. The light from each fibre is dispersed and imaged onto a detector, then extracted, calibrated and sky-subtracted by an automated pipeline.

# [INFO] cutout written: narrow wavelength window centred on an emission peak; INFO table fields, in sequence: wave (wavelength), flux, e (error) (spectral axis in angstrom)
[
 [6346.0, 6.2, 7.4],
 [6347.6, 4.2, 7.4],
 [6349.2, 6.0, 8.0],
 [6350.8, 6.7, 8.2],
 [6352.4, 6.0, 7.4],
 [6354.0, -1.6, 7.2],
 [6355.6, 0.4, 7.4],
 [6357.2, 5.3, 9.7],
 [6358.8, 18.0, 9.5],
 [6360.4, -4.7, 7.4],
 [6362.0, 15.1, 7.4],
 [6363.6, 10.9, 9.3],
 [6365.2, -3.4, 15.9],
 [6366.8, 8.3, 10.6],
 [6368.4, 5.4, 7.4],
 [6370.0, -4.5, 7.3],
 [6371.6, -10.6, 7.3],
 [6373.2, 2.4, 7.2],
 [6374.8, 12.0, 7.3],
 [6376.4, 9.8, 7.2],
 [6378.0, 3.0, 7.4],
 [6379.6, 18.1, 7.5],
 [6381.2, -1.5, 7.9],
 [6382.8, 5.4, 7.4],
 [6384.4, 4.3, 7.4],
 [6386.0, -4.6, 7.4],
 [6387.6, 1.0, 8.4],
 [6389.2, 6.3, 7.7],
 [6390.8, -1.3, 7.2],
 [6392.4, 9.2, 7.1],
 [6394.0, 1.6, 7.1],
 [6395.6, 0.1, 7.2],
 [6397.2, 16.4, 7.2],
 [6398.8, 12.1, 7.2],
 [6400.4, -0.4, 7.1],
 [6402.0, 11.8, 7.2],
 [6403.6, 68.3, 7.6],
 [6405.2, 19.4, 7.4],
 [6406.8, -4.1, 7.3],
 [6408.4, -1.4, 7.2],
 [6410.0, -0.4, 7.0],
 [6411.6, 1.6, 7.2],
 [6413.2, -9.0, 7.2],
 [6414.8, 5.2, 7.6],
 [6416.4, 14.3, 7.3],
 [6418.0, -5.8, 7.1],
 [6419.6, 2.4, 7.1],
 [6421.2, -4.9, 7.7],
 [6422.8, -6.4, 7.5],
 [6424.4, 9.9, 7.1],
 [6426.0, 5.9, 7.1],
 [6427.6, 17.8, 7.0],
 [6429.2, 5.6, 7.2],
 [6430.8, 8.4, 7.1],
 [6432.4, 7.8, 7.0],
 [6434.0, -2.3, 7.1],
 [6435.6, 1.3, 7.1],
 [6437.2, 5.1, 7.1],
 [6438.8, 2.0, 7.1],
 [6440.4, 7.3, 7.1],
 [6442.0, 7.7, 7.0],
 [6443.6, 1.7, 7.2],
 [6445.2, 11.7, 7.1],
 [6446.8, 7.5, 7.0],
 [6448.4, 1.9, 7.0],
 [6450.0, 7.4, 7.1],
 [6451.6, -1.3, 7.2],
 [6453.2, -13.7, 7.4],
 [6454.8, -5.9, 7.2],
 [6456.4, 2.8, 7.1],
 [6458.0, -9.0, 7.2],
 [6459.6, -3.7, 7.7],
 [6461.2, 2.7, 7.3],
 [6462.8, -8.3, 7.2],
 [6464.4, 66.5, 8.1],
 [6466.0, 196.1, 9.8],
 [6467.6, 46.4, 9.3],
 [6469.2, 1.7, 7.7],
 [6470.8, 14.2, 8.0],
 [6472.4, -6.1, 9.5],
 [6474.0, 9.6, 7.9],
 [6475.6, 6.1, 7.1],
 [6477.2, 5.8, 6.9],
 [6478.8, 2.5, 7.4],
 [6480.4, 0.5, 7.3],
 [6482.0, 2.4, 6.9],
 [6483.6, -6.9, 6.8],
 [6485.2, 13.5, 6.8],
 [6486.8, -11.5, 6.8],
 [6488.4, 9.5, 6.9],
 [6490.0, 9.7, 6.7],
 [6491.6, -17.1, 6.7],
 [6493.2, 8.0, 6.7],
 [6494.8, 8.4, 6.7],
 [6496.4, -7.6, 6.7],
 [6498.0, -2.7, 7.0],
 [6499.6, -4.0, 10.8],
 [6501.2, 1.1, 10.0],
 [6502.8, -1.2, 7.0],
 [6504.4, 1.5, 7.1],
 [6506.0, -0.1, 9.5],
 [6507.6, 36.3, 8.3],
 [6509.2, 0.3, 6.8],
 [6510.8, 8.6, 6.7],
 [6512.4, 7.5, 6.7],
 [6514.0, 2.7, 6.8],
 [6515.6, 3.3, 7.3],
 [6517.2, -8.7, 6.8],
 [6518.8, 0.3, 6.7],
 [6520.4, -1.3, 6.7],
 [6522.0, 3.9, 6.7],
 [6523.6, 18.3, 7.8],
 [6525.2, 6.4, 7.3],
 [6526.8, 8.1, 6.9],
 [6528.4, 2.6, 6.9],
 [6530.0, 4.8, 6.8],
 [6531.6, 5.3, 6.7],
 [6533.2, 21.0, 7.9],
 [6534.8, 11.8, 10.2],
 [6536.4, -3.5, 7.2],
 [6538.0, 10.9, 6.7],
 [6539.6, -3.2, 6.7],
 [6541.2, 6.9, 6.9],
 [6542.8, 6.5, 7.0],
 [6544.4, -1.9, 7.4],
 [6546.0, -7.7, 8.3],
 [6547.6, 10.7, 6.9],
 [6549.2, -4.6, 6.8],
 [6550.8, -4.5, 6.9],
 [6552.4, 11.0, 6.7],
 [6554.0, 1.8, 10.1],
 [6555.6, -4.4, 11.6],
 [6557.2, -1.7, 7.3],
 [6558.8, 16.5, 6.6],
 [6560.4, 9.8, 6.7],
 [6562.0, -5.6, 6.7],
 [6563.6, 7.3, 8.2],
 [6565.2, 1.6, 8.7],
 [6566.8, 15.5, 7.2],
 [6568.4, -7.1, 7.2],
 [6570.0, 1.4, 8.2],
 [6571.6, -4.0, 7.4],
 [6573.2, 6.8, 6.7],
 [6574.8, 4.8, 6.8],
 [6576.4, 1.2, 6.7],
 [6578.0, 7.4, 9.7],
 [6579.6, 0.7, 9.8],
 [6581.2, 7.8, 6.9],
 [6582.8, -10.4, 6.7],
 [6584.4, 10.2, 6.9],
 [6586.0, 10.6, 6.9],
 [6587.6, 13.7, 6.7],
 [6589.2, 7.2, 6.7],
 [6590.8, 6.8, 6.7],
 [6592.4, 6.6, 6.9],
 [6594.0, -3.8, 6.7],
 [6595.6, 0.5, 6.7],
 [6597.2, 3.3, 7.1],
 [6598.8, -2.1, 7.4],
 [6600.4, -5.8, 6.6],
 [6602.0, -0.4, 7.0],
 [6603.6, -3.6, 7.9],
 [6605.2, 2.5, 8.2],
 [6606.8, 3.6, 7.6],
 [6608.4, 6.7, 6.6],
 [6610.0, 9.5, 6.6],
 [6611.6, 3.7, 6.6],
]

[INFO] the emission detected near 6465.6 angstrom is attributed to [O III]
